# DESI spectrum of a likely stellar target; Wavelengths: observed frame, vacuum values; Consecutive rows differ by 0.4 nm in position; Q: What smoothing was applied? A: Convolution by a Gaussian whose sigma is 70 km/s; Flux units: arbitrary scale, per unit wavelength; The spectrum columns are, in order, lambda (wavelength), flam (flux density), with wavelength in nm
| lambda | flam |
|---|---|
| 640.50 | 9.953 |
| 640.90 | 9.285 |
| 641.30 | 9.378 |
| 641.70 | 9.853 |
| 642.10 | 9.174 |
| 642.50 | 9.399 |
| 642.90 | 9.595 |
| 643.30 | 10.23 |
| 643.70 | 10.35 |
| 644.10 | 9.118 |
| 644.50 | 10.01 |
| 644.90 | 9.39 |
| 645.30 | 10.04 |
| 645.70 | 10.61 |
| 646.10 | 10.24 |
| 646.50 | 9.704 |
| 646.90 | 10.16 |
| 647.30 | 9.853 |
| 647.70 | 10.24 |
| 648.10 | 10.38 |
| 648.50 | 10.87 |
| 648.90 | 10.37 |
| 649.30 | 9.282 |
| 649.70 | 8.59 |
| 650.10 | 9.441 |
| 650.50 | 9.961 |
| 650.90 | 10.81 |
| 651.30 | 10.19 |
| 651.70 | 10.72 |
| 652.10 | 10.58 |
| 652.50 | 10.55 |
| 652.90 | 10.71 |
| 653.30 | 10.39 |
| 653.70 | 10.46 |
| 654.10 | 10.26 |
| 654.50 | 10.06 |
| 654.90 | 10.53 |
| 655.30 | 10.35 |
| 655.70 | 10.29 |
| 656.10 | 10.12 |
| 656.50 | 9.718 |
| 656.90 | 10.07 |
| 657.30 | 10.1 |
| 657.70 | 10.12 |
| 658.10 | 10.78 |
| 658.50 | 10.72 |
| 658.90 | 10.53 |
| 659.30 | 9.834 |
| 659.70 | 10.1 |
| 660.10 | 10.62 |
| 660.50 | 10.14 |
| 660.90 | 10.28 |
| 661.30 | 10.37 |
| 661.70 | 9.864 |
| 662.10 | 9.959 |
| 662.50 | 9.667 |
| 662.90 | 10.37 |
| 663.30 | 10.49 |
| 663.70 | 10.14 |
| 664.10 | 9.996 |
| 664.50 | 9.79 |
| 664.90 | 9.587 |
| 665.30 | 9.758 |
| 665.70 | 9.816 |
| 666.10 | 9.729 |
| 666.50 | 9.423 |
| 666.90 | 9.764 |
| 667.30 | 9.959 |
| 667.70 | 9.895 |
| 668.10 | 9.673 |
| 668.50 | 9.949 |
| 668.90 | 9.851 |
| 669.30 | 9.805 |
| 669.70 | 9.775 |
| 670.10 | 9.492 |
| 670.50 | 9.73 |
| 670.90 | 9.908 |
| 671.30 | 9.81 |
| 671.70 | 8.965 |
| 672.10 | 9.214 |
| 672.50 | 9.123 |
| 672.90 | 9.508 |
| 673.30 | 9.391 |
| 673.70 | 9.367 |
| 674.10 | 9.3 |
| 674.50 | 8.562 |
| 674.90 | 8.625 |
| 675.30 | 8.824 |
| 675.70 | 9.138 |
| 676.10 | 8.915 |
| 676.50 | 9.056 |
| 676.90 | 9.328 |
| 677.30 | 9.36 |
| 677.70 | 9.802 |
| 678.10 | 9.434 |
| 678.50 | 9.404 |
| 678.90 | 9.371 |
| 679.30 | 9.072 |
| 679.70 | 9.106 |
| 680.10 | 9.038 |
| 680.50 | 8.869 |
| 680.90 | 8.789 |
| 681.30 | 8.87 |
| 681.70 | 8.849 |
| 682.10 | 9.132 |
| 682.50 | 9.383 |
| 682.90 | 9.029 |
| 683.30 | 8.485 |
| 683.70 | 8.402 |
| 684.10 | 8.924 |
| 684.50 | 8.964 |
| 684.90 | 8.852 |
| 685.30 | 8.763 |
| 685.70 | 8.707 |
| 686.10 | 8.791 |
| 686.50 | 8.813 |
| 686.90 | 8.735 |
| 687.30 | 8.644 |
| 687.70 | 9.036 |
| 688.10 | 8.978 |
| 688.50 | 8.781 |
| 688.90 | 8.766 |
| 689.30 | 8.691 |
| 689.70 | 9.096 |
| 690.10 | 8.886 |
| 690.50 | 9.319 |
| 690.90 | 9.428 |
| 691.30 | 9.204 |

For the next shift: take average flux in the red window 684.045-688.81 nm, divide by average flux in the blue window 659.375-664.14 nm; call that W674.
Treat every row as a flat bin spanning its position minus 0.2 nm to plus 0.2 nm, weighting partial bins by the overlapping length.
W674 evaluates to 0.87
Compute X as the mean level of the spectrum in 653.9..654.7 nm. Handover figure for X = 10.2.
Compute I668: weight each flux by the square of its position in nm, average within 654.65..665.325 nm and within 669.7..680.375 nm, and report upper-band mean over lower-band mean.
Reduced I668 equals 1.0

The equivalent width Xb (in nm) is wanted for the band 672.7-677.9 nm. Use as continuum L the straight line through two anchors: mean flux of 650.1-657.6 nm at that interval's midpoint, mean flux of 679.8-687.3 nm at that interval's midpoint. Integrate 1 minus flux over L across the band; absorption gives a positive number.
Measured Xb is 0.049 nm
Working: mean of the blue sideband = 10.3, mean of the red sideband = 8.85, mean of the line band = 9.17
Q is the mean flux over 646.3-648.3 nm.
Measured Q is 10.1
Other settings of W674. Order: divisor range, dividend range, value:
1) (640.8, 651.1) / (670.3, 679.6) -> 0.94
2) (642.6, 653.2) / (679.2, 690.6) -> 0.88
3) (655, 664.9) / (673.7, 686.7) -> 0.88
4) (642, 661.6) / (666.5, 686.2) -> 0.91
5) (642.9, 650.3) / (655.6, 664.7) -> 1.02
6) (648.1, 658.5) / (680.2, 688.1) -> 0.87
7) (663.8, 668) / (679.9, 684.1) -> 0.91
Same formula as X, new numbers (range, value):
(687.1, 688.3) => 8.89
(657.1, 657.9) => 10.1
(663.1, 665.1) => 10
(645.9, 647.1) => 10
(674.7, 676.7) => 8.91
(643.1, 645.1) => 9.82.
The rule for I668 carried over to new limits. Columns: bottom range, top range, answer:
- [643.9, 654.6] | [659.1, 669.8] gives 1.03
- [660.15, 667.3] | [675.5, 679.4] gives 0.97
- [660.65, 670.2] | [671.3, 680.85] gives 0.96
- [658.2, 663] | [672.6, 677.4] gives 0.93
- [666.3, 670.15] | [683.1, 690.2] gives 0.95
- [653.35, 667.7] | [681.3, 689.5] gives 0.94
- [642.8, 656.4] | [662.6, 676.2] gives 1.00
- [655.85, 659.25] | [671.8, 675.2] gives 0.93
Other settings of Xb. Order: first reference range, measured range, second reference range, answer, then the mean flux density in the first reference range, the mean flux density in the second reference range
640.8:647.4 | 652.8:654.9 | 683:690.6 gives -0.18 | 9.79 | 8.82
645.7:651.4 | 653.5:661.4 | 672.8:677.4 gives -0.45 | 10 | 9.1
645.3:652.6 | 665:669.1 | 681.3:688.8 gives -0.12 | 10.1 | 8.85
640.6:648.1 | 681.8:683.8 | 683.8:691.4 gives 0.02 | 9.83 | 8.9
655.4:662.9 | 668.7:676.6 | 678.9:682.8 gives 0.13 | 10.2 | 9.03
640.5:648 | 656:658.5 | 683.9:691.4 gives -0.17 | 9.82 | 8.91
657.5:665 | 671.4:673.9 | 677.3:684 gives 0.06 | 10.2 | 9.07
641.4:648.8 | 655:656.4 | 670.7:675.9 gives -0.08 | 9.95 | 9.21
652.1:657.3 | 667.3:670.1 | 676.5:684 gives -0.05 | 10.3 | 9.09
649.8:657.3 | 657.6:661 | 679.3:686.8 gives -0.12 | 10.3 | 8.88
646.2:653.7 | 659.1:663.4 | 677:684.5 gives -0.17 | 10.2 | 9.07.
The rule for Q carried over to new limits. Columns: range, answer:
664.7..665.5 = 9.67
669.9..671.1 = 9.71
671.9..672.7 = 9.17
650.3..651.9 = 10.4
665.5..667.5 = 9.74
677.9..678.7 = 9.42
